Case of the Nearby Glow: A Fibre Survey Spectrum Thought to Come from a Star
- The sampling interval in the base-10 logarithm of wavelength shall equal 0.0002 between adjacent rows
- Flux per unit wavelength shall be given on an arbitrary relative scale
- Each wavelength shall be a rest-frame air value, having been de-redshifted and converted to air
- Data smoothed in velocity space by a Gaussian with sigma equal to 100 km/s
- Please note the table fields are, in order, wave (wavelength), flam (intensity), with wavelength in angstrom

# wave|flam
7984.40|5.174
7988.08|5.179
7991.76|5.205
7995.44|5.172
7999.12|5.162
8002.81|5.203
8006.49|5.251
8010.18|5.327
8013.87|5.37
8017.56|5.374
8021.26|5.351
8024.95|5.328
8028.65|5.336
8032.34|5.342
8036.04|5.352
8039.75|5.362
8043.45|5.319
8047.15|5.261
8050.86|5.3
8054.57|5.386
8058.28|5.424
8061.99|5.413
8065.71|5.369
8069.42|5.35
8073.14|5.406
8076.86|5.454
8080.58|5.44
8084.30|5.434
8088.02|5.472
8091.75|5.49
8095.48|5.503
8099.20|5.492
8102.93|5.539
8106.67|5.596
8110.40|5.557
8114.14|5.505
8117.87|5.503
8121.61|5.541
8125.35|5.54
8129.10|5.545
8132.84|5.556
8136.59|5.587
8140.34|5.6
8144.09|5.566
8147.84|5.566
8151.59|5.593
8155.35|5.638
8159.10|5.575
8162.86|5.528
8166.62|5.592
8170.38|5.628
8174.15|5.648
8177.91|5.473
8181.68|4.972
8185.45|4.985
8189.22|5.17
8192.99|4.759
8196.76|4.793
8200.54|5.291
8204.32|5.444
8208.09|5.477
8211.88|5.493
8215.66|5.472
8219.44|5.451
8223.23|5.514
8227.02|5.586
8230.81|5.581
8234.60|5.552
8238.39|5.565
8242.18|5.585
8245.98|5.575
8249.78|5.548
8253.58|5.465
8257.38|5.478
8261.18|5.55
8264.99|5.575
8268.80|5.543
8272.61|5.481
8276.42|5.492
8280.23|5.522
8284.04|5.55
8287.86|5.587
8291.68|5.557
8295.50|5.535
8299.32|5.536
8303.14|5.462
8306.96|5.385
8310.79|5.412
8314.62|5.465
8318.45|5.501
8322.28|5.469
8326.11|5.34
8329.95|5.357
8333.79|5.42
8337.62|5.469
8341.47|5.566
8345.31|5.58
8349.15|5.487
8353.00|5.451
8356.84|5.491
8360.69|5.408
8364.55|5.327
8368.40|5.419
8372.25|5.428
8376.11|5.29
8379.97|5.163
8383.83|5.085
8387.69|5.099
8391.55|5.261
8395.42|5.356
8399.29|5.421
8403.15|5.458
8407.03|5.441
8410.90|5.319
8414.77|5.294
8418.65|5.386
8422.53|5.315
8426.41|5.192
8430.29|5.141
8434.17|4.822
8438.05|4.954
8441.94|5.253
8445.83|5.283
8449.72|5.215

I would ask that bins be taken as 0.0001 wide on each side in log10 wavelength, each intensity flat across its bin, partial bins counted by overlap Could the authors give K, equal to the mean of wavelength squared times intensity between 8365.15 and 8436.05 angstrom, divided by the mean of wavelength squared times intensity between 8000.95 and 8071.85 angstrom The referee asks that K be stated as 1.08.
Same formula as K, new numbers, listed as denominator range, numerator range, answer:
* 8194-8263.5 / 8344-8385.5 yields 1.02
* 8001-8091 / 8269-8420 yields 1.09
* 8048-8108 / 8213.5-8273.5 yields 1.06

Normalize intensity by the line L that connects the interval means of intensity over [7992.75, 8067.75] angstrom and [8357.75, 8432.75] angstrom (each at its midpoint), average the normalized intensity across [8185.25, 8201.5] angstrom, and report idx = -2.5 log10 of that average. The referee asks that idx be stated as 0.07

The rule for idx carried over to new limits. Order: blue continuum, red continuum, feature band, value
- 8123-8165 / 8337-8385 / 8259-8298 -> -0.014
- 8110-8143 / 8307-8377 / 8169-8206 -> 0.062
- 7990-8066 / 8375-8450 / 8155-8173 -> -0.061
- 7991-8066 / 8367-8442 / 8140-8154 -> -0.057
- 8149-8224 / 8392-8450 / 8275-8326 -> -0.035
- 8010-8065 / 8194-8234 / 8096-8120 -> -0.032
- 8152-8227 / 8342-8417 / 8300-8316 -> -0.015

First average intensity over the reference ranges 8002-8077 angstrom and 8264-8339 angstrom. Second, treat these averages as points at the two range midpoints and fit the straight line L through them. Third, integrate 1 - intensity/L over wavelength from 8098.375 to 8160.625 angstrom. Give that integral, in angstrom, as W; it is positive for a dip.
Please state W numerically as -1.9 angstrom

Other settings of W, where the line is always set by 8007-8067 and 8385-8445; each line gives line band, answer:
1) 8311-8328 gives -0.5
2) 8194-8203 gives 0.4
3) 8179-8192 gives 0.6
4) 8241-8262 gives -1.0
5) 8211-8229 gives -0.7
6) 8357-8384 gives -0.4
